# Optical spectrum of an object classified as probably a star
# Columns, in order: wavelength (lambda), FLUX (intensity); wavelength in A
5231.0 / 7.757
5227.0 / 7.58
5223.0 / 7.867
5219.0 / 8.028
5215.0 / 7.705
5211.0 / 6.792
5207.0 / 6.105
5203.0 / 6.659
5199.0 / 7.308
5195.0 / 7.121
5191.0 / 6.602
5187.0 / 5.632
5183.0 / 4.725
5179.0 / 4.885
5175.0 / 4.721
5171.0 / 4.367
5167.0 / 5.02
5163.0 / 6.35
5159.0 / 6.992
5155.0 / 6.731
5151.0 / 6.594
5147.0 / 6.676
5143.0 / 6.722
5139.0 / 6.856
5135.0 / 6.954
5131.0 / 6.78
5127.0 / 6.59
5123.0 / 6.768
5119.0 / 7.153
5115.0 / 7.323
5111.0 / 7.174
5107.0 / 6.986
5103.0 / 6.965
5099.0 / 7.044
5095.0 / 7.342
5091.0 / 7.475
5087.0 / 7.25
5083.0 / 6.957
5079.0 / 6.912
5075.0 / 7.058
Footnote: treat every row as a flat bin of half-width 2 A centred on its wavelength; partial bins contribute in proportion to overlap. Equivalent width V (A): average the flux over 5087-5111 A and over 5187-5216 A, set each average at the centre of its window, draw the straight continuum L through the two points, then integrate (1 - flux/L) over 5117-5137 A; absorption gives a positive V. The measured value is 0.6 A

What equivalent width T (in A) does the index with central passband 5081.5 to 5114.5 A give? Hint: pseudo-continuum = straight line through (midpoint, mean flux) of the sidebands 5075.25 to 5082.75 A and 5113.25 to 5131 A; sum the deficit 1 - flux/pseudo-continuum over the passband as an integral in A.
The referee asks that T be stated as -1.0 A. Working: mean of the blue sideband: 6.96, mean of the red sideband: 6.93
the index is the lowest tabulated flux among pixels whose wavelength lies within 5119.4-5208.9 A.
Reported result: 4.367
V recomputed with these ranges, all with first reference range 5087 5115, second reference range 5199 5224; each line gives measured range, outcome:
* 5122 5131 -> 0.6 A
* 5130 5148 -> 0.9 A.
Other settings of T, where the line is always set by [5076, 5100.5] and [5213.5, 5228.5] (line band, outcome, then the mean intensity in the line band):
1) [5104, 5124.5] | 0.6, 7.08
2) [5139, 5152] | 1.3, 6.7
